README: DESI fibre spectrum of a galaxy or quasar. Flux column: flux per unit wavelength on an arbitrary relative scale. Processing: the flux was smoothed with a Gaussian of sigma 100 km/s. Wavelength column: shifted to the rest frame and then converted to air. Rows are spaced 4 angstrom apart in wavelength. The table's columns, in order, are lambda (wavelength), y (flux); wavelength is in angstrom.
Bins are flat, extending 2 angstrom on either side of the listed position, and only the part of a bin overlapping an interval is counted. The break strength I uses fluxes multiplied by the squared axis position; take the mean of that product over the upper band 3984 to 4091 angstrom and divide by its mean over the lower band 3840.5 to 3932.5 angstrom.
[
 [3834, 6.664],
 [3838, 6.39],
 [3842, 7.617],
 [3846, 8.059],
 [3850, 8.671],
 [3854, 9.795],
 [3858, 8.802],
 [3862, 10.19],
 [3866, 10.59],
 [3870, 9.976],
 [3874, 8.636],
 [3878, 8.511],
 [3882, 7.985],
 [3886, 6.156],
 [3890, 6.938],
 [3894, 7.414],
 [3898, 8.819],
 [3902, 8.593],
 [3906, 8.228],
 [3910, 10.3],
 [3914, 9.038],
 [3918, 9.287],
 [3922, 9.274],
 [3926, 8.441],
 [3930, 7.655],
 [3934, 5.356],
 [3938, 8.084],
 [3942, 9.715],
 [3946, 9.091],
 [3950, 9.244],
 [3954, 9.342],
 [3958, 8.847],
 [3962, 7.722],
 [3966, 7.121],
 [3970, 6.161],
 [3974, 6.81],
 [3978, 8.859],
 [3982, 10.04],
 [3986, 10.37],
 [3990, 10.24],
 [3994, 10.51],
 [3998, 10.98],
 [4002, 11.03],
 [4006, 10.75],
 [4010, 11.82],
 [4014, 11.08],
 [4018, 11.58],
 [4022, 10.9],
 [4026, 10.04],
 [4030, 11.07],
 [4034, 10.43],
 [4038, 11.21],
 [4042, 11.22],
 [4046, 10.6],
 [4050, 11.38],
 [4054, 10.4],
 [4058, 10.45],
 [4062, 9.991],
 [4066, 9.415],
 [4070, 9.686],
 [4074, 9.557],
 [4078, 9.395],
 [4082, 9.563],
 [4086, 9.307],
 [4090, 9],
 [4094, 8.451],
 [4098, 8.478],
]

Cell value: 1.31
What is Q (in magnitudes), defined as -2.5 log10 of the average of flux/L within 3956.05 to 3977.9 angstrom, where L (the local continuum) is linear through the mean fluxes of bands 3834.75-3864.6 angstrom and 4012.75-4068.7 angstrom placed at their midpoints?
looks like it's 0.30 mag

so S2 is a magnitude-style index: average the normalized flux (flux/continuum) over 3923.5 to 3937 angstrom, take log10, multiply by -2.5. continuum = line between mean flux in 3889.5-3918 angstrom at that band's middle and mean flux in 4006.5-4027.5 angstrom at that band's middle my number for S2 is 0.25 mag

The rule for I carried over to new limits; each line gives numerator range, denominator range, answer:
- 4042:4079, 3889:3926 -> 1.26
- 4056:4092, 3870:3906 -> 1.31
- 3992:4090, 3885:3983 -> 1.34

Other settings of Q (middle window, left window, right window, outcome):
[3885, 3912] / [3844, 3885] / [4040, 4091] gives 0.14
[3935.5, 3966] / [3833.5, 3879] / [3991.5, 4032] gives 0.16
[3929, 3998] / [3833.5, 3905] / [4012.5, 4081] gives 0.10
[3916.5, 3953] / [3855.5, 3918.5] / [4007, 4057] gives 0.12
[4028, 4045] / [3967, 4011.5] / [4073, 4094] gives -0.16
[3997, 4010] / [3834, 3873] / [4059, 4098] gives -0.20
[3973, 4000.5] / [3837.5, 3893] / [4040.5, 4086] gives -0.04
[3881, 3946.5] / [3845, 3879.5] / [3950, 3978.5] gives 0.04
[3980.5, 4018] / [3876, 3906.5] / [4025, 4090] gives -0.16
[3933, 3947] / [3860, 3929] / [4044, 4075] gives 0.12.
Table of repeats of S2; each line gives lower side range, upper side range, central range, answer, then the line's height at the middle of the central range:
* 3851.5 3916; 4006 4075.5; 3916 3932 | 0.069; 9.23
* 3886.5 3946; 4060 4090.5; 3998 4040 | -0.206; 9.1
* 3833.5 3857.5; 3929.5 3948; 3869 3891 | 0.001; 8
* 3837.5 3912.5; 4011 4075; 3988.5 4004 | -0.071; 10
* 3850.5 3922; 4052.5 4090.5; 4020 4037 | -0.125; 9.48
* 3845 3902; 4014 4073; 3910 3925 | -0.020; 9.13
